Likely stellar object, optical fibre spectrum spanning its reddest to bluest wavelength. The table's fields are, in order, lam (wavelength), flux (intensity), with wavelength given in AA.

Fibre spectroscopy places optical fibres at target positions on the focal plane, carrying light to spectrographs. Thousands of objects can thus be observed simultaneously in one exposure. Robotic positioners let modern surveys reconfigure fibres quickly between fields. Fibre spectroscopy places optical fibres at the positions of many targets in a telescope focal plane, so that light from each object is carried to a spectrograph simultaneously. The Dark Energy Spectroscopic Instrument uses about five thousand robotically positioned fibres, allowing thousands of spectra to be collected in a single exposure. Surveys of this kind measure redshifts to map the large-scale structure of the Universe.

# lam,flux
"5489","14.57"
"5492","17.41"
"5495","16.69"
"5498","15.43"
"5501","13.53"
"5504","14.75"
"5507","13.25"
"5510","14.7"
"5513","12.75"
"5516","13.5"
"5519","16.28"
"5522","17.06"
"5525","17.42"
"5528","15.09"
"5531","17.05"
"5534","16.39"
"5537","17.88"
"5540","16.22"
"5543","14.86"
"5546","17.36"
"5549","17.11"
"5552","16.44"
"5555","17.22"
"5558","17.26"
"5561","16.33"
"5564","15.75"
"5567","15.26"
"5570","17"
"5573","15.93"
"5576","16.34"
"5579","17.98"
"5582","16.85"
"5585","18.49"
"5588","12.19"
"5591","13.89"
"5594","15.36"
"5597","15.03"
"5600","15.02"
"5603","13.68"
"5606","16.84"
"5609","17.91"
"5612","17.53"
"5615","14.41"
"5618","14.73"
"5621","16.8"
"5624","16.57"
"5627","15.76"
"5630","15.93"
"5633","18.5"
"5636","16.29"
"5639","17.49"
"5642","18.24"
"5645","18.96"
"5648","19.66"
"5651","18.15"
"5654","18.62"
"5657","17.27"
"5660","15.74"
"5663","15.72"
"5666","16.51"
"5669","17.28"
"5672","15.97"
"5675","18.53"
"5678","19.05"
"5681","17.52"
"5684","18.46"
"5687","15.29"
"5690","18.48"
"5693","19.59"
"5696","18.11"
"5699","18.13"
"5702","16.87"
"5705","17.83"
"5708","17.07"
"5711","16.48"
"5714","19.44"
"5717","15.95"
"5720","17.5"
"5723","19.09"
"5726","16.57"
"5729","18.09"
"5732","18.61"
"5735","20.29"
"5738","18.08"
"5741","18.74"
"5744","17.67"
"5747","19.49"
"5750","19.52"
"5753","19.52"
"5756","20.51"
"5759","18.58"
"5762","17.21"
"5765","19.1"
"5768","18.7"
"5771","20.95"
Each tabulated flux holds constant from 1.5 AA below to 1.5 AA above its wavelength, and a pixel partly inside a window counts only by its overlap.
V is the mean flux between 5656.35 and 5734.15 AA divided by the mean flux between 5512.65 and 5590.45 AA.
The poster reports 1.1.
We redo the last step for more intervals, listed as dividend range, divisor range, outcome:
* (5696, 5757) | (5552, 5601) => 1.14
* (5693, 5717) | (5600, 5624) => 1.11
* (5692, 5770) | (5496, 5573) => 1.16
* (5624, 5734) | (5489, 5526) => 1.16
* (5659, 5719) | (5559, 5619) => 1.10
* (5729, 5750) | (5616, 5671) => 1.10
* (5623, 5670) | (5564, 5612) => 1.09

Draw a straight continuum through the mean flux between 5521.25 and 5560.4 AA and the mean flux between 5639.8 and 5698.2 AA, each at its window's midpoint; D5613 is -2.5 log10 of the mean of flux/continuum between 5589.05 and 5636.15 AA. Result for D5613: 0.09 mag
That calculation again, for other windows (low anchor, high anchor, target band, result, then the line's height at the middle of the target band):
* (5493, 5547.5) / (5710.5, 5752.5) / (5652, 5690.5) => 0.02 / 17.5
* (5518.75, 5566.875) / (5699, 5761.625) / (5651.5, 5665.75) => 0.05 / 17.6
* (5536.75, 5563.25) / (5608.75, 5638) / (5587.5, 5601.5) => 0.14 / 16.5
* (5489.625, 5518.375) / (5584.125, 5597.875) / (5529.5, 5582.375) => -0.13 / 14.8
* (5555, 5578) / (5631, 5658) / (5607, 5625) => 0.07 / 17.5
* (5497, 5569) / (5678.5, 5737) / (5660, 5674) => 0.07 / 17.4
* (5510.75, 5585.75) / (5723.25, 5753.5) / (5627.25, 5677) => 0.01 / 17.6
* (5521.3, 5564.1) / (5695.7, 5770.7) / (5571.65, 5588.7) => 0.03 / 17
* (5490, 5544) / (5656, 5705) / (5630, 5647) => -0.05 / 16.9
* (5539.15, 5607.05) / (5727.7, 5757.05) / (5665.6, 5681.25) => 0.02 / 17.8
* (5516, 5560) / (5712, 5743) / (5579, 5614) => 0.09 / 17.1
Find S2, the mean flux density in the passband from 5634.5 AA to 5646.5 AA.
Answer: 17.7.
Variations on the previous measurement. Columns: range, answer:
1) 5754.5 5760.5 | 19.5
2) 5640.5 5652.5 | 18.8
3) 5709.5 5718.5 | 17.3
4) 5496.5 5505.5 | 14.6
